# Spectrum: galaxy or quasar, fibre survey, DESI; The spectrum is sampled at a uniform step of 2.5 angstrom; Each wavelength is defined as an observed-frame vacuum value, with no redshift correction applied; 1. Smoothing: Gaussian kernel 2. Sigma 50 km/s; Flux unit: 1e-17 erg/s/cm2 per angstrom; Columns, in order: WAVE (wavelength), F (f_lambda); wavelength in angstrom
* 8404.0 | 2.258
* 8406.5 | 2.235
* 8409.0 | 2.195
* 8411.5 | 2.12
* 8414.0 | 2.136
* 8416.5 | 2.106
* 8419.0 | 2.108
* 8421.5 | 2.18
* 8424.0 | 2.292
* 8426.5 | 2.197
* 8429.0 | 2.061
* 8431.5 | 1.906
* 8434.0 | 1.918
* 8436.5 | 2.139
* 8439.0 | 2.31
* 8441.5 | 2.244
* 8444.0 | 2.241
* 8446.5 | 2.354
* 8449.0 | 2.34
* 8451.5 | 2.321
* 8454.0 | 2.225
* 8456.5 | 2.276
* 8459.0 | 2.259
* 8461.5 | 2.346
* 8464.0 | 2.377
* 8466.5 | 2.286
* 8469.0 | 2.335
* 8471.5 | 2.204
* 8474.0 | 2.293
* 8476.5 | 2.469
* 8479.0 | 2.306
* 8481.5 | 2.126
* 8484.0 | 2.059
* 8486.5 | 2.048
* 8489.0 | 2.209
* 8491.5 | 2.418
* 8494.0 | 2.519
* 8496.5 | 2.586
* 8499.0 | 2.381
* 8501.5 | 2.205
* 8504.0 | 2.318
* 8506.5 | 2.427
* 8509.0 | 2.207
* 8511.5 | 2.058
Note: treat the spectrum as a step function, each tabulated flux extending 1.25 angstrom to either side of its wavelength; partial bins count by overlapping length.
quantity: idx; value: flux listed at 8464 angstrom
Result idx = 2.377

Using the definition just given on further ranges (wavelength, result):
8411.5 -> 2.12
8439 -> 2.31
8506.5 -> 2.427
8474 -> 2.293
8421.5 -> 2.18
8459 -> 2.259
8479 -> 2.306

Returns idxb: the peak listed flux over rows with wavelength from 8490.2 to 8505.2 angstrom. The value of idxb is 2.586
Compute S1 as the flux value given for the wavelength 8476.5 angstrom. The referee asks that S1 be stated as 2.469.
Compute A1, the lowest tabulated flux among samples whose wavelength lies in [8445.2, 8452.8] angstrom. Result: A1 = 2.321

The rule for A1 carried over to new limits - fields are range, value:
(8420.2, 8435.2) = 1.906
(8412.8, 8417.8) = 2.106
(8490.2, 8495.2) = 2.418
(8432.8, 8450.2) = 1.918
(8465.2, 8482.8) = 2.126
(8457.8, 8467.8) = 2.259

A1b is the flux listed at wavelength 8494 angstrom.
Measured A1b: 2.519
